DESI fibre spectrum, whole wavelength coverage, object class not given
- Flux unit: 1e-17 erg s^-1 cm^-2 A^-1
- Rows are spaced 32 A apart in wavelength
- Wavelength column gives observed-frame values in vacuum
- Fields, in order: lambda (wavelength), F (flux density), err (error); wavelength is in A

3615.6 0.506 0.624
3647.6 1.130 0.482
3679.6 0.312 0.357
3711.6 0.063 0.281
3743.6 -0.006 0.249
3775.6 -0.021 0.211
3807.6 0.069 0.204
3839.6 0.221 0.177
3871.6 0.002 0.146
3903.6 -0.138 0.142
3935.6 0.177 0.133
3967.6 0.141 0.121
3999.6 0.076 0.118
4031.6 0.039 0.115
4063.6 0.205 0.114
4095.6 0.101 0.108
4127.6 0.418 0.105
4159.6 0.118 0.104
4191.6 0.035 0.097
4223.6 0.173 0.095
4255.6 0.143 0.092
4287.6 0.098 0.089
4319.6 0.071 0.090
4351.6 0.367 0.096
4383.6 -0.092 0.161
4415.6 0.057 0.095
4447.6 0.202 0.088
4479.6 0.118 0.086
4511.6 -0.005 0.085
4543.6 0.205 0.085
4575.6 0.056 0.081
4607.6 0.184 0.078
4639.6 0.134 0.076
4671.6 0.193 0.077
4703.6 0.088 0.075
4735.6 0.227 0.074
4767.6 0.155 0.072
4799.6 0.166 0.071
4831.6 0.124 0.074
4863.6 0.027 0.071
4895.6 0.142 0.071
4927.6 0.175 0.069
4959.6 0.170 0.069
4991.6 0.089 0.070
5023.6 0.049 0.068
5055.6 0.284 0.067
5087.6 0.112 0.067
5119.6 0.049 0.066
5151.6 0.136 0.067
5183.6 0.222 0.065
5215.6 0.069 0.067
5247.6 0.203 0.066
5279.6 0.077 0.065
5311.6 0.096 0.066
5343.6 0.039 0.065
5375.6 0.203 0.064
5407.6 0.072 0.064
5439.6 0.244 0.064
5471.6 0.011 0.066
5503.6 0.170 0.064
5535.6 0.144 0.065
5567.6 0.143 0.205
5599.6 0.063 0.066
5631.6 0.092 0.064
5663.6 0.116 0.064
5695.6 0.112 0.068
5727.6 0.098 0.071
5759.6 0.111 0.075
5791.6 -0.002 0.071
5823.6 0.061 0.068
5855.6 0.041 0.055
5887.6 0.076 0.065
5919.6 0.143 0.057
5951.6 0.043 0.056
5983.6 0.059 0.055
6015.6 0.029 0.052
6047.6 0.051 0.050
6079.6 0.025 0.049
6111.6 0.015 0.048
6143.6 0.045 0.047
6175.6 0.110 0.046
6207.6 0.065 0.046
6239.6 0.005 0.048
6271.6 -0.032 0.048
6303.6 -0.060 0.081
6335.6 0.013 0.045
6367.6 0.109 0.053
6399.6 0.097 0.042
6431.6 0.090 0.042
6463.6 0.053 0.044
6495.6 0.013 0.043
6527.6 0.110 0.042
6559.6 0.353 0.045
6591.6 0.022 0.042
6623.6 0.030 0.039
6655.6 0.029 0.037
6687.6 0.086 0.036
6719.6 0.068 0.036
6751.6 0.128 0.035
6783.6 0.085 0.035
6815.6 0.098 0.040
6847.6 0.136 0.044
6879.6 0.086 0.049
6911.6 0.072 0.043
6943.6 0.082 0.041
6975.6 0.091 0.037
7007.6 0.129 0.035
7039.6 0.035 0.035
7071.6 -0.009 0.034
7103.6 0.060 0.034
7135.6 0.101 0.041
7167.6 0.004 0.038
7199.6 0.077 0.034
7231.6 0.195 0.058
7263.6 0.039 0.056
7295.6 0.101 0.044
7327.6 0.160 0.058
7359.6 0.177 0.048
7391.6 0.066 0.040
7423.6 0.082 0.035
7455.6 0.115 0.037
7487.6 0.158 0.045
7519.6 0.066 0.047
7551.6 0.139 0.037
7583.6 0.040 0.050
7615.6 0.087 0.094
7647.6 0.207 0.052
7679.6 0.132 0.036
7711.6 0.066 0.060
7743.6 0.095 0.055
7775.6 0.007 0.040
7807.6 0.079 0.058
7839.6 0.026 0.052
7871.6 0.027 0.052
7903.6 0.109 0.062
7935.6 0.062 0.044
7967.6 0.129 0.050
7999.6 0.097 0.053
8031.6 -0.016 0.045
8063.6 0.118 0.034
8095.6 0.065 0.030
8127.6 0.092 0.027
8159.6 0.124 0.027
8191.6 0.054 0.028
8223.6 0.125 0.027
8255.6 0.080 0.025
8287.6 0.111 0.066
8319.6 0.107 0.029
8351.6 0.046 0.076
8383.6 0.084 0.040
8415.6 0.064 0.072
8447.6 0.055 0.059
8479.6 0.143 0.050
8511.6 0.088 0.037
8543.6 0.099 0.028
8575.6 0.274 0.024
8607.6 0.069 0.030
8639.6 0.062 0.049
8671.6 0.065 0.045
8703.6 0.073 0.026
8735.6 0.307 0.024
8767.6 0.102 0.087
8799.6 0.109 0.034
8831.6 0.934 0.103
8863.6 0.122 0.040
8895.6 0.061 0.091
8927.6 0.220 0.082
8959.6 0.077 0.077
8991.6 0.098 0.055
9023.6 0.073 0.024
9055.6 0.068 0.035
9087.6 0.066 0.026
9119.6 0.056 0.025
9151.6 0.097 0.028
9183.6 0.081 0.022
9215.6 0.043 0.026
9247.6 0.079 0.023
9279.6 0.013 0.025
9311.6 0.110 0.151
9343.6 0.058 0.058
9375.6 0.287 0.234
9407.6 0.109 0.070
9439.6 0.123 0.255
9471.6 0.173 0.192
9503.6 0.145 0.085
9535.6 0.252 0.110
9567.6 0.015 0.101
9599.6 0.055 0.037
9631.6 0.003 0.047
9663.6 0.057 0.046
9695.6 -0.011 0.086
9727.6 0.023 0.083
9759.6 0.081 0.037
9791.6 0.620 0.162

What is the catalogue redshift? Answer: 0.762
